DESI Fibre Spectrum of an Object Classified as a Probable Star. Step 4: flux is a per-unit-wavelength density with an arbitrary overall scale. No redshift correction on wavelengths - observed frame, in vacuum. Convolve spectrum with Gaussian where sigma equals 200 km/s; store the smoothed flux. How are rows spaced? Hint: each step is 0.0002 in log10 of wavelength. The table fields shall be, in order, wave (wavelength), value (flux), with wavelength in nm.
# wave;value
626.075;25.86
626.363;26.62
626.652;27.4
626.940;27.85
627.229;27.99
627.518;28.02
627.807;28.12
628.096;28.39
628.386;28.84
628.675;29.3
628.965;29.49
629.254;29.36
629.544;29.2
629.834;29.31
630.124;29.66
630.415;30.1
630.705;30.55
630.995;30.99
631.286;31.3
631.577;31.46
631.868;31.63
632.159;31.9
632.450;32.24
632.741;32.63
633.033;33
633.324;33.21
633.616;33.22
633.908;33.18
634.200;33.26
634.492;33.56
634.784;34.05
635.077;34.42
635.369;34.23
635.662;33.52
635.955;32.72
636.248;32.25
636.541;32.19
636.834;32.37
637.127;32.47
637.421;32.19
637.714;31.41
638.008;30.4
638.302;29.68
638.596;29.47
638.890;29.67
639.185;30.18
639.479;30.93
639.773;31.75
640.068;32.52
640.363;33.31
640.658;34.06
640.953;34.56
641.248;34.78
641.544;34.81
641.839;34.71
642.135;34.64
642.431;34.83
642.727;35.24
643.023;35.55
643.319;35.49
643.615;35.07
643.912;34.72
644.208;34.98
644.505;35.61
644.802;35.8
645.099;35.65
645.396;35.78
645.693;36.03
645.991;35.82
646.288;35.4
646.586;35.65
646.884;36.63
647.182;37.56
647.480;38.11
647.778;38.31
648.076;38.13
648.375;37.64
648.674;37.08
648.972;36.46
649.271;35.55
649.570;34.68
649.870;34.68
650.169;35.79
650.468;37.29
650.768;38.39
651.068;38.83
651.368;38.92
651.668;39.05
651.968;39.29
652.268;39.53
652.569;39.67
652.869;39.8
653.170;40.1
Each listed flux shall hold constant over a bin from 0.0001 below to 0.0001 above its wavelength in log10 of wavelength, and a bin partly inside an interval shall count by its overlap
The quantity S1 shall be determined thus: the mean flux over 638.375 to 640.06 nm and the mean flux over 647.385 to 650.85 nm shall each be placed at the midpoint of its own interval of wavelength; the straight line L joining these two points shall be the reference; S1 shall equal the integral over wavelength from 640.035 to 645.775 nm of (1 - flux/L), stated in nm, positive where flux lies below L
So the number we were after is -0.36 nm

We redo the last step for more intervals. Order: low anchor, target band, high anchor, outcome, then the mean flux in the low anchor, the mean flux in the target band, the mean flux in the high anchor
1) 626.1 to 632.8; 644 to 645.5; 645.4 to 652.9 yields 0.00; 29.6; 35.5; 37.3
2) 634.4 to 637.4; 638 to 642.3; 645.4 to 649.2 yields 0.26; 33.1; 32.4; 36.8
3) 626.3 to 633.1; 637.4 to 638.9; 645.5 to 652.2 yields 0.12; 29.8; 30.4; 37.1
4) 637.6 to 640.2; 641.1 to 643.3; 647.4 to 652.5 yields -0.15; 30.6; 35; 37.5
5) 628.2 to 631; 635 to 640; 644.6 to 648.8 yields 0.17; 29.6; 31.7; 36.7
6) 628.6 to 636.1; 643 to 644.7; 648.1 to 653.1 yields 0.02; 31.9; 35.2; 37.7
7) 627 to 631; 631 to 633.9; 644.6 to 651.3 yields -0.17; 29.1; 32.3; 36.6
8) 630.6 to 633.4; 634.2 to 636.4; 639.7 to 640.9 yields -0.08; 31.9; 33.5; 33.1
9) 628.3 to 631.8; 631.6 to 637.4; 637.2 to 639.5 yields -0.50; 30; 32.9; 30.5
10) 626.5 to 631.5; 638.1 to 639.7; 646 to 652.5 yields 0.15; 29.2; 30.1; 37.3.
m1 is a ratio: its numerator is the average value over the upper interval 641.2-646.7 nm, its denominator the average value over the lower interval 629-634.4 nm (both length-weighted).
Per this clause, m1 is 1.12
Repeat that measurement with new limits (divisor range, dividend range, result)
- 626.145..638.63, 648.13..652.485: 1.21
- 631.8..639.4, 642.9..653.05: 1.14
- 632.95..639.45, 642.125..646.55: 1.10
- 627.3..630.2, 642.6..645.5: 1.22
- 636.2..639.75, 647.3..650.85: 1.18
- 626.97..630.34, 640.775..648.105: 1.24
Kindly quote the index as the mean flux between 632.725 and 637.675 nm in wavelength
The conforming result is 33.1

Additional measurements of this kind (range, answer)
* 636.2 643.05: 32.6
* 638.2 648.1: 34.6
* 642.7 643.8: 35.3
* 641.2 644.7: 35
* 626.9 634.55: 30.7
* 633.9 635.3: 33.8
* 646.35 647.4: 36.6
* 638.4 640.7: 31.3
